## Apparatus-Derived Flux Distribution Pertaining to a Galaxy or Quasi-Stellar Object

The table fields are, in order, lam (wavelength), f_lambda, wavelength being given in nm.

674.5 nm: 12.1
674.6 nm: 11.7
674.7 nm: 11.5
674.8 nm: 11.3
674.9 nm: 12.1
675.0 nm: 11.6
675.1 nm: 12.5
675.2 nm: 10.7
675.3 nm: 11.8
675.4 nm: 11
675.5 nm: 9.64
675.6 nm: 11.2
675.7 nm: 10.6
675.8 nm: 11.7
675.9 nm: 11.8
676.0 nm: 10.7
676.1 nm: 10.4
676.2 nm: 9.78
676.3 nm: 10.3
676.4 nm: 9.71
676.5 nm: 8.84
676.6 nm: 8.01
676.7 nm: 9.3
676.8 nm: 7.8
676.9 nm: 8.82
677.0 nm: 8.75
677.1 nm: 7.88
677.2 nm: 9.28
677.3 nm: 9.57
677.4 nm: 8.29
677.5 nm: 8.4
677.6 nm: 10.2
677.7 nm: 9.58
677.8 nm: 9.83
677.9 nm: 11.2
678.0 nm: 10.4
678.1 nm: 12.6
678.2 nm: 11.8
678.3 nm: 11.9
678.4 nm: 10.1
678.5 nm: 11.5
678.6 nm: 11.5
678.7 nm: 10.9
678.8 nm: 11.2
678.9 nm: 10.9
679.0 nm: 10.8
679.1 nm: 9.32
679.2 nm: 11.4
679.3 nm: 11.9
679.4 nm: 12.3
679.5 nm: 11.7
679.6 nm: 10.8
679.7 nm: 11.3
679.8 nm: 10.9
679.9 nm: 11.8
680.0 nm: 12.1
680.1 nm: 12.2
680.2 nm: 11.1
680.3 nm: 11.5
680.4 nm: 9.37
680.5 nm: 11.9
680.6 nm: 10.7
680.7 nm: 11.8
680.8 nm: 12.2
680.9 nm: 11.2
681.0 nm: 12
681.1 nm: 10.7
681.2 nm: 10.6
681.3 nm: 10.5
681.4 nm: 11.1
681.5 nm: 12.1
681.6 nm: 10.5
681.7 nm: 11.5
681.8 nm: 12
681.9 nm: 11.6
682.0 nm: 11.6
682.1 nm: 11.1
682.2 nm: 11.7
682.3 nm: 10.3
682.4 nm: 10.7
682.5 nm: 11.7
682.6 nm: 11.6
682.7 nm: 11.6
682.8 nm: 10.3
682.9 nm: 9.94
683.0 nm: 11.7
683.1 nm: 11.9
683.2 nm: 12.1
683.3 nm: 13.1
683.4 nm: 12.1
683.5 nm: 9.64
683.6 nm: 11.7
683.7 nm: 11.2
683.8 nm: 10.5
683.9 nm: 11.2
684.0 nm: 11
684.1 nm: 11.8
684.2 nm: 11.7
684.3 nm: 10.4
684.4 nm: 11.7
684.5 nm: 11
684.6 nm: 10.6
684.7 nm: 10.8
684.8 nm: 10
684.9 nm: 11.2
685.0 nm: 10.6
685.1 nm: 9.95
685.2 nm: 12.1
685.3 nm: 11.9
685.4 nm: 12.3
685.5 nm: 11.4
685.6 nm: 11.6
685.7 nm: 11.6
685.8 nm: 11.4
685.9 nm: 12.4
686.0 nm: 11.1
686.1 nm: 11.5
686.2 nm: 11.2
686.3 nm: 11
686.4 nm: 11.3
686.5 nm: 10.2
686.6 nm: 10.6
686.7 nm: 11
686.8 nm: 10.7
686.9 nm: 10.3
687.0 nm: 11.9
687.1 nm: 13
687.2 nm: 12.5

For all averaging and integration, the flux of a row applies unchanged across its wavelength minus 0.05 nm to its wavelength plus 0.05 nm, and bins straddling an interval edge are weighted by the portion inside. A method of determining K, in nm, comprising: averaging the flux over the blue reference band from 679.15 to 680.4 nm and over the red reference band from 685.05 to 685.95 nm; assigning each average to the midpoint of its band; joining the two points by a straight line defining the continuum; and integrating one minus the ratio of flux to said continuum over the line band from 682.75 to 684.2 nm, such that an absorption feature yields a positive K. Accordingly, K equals 0.03 nm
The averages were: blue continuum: 11.5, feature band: 11.3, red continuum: 11.6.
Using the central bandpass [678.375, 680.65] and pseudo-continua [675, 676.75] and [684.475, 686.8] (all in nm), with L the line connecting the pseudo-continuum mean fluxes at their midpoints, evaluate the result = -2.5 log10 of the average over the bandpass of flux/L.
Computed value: -0.04 mag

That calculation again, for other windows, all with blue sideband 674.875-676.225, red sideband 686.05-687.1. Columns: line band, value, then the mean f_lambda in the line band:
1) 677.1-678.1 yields 0.15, 9.7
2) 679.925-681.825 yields -0.02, 11.3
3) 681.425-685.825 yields -0.02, 11.3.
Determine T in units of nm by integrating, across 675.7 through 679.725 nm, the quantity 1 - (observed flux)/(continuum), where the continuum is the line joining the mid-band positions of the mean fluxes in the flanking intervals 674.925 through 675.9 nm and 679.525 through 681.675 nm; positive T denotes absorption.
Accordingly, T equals 0.34 nm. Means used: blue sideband 11.2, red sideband 11.3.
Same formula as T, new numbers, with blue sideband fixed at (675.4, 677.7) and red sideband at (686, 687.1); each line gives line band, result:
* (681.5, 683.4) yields -0.172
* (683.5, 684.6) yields -0.043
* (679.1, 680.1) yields -0.142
